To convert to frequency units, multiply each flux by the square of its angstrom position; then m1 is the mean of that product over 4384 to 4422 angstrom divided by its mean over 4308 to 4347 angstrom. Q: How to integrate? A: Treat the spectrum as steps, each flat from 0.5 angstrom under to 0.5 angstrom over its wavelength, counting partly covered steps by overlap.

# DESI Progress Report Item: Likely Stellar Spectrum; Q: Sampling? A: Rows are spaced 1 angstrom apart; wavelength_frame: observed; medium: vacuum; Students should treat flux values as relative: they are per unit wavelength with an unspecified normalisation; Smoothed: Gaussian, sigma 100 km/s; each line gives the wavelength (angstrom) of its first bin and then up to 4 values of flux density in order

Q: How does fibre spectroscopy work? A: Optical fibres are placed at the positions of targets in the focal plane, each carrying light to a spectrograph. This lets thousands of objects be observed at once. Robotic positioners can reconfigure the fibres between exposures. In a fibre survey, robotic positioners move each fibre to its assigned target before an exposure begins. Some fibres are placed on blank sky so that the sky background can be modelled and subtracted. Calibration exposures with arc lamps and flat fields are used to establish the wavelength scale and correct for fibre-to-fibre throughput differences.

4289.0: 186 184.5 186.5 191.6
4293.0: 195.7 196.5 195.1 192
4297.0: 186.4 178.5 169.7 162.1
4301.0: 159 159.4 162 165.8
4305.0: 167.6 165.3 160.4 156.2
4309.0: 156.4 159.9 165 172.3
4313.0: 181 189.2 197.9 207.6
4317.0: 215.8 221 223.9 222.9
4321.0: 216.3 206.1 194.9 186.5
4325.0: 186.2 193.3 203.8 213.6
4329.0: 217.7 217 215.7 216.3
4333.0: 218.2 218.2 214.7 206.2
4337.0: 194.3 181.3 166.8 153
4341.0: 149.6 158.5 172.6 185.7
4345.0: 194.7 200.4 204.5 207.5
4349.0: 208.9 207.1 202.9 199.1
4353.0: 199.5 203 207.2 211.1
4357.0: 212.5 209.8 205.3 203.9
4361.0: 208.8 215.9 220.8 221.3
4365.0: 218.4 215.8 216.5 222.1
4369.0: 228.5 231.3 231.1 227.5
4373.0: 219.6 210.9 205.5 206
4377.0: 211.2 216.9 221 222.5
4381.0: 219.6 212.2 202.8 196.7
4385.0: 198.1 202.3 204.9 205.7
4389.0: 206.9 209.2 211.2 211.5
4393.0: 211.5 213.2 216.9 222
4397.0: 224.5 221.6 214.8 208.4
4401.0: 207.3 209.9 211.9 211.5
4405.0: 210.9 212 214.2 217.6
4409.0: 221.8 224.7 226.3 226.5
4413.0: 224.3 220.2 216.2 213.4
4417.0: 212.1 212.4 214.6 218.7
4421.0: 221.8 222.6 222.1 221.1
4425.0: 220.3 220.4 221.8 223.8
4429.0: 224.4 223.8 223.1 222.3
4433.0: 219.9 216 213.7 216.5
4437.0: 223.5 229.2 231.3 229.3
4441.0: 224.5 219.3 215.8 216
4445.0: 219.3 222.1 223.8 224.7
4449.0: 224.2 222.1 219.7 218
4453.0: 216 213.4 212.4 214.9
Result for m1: 1.1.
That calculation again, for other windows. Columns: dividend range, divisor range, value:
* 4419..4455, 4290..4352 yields 1.23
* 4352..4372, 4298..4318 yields 1.27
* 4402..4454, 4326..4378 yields 1.11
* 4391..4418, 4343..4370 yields 1.06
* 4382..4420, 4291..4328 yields 1.20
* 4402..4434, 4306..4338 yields 1.16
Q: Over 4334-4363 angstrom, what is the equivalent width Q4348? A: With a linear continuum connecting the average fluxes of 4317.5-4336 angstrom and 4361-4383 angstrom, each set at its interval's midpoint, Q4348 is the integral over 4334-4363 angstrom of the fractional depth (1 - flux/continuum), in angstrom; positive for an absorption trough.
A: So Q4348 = 2.36 angstrom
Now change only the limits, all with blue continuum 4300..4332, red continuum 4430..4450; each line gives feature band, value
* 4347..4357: -0.3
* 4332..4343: 0.4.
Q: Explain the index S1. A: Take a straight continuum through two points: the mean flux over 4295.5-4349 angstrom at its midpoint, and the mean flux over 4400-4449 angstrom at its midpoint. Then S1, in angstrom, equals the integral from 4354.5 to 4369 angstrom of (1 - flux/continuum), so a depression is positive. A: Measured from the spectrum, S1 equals -1.0 angstrom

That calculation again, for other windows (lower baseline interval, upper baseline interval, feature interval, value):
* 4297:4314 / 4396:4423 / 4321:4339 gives -2.62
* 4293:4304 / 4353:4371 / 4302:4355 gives 0.64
